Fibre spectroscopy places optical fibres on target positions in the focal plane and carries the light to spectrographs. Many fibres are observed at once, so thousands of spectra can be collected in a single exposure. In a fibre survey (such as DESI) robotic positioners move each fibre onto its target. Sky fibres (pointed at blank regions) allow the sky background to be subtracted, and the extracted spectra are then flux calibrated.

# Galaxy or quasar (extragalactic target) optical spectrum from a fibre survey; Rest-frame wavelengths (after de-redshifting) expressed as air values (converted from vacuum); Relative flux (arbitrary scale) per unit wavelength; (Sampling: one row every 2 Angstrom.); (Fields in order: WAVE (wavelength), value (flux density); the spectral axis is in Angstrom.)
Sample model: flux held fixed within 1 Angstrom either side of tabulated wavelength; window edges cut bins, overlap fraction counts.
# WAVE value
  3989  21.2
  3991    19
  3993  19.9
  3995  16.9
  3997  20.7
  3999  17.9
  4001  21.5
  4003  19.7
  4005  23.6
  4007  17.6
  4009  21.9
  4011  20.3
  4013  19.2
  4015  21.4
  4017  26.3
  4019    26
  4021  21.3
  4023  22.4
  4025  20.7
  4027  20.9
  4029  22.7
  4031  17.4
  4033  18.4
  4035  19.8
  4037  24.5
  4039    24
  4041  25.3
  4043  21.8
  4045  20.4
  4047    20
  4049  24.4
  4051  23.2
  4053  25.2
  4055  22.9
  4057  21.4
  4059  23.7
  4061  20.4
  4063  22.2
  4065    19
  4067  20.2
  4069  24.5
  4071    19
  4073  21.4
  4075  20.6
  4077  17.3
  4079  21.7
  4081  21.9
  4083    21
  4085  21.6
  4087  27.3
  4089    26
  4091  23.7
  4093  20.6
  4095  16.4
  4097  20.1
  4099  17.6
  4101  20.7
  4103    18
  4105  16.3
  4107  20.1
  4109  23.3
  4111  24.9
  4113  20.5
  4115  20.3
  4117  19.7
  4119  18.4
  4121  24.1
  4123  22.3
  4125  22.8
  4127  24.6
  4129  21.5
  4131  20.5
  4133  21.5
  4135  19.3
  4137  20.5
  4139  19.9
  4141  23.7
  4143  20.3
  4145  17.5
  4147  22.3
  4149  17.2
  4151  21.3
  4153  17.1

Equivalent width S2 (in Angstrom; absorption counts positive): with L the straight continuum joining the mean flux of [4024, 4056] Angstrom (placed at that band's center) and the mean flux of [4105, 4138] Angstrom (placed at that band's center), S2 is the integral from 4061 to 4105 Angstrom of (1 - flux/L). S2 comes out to 1.6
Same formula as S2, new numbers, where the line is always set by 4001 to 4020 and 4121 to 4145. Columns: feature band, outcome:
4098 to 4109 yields 1.31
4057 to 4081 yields 0.73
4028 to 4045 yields 0.03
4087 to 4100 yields 0.20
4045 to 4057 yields -0.61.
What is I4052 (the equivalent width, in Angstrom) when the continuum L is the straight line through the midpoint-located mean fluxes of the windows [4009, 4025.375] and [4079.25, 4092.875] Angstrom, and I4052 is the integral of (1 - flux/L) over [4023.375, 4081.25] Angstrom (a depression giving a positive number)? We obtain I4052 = 3.1 Angstrom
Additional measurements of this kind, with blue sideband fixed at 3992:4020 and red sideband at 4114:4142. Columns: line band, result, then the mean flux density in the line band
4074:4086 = 0.3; 20.7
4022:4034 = 0.3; 20.4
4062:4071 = 0.0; 21.2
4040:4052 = -0.8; 22.5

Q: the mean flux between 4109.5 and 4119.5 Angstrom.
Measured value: 21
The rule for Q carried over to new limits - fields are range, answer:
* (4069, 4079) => 20.3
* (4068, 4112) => 21.1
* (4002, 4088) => 21.7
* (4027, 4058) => 22.1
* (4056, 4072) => 21.3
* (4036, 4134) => 21.6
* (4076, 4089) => 22.1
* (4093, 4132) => 20.6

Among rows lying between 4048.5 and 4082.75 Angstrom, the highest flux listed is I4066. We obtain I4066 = 25.2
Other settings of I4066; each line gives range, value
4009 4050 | 26.3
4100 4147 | 24.9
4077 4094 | 27.3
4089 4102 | 26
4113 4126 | 24.1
